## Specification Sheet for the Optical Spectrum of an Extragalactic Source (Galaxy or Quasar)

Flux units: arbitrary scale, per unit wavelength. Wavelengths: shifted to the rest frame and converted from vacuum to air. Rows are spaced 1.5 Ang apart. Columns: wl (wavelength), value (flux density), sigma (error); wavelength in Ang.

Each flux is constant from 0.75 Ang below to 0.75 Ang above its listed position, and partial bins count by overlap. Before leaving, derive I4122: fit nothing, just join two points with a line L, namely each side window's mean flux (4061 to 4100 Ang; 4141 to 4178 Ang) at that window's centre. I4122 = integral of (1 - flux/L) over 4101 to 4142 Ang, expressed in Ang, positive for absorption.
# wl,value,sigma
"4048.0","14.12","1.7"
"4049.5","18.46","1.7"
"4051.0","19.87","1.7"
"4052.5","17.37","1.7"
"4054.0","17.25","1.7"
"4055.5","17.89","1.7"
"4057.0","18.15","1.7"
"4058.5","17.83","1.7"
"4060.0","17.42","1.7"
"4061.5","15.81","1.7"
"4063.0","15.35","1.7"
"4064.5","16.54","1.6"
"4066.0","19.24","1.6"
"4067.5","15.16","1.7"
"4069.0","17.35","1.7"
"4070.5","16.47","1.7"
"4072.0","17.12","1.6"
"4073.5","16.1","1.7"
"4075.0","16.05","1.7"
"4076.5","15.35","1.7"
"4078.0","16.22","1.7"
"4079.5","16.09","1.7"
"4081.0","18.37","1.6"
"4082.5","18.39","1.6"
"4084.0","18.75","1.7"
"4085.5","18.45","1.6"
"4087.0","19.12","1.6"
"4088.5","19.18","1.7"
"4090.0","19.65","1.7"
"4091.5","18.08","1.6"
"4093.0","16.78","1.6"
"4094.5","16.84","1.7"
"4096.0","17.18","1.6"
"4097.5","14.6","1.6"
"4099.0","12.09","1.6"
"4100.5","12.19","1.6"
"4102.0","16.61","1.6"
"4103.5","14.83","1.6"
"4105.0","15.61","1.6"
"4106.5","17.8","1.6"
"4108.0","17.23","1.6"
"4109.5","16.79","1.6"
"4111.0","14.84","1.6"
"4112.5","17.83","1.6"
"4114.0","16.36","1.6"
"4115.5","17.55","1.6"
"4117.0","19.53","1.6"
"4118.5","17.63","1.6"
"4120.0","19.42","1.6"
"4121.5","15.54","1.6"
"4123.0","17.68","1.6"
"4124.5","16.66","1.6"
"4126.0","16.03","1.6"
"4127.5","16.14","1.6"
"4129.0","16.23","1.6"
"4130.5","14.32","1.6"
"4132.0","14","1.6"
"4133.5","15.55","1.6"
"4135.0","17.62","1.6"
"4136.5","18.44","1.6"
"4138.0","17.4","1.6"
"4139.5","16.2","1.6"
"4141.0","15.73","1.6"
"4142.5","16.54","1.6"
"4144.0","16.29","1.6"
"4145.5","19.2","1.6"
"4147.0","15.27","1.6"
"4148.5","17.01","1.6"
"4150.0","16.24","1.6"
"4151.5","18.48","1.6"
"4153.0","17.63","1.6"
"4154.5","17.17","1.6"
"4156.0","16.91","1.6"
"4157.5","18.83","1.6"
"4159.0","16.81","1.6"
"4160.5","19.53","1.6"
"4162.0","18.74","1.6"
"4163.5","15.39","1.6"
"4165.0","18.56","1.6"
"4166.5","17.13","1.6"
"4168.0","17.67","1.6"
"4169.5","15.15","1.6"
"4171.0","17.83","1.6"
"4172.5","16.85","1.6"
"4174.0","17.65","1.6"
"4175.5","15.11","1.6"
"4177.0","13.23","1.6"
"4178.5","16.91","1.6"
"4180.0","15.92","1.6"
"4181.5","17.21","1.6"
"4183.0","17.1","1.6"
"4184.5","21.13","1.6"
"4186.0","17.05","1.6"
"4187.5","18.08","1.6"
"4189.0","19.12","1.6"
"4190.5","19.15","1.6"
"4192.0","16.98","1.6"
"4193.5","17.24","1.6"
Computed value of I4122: 0.8 Ang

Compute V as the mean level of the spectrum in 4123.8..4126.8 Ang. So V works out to 16.3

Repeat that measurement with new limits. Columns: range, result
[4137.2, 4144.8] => 16.5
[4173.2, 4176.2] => 16.4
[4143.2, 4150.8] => 16.8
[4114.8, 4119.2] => 18.3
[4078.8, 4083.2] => 17.6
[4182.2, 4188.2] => 18.3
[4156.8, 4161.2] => 18.4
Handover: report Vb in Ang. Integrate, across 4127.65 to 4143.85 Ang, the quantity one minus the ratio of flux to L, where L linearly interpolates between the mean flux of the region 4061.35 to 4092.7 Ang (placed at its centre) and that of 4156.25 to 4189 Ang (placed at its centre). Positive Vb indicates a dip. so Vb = 1.0 Ang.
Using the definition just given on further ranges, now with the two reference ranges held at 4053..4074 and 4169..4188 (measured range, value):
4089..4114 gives 1.1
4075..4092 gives -0.9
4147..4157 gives -0.1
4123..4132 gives 0.6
